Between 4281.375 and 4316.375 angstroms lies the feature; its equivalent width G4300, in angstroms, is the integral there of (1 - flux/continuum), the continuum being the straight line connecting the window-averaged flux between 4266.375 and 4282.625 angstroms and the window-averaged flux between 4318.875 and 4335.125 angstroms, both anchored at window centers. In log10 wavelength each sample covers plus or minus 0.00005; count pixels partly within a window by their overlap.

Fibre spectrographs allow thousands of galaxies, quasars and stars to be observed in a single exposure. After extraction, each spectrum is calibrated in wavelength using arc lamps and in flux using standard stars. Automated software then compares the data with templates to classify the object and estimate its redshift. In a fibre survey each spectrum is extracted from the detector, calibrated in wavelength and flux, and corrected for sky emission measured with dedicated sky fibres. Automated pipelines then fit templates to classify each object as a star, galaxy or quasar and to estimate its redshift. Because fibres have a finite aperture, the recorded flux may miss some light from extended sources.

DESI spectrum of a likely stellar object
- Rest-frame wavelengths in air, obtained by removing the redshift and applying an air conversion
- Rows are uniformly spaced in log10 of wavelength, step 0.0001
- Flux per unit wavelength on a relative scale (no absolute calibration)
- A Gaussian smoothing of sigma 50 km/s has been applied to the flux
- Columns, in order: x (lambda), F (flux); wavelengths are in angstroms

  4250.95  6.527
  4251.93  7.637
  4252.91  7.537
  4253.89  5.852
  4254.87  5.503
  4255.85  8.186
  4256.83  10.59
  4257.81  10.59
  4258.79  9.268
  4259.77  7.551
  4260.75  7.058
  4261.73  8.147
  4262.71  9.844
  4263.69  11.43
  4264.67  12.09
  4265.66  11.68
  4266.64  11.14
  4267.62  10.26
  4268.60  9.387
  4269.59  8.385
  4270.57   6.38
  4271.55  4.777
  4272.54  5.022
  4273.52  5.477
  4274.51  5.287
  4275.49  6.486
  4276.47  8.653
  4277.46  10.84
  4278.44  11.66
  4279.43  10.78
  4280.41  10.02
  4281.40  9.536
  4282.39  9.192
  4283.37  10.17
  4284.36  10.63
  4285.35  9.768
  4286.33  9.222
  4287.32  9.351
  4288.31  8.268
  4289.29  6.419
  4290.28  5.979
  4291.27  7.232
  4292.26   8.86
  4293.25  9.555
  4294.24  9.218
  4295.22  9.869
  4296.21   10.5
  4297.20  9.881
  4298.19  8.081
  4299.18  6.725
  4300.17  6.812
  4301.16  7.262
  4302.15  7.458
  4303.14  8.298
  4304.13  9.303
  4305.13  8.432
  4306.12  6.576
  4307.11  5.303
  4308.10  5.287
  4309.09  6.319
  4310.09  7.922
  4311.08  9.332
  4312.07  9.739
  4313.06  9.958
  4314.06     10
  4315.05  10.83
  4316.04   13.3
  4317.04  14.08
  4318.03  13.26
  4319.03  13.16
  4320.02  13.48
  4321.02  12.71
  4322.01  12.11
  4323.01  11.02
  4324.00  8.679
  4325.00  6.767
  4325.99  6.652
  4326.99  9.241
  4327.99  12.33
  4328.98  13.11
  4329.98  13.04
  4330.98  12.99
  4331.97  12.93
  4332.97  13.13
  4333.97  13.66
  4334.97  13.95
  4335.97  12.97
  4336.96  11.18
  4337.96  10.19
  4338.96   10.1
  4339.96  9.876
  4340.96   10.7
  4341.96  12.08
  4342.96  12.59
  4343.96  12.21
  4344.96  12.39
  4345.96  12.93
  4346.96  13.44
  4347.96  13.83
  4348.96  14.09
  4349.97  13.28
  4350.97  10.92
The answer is 4.4 angstroms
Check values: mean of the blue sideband 8.38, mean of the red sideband 11.6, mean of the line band 8.59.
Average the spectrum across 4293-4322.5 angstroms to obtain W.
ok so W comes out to 9.5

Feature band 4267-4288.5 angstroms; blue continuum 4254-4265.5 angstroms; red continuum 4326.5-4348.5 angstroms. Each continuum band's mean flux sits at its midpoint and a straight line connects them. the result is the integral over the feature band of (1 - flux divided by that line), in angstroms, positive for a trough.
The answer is 2.6 angstroms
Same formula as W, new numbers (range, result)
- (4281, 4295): 8.83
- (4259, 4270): 9.72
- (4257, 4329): 9.15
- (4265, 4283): 8.65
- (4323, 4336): 11.4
